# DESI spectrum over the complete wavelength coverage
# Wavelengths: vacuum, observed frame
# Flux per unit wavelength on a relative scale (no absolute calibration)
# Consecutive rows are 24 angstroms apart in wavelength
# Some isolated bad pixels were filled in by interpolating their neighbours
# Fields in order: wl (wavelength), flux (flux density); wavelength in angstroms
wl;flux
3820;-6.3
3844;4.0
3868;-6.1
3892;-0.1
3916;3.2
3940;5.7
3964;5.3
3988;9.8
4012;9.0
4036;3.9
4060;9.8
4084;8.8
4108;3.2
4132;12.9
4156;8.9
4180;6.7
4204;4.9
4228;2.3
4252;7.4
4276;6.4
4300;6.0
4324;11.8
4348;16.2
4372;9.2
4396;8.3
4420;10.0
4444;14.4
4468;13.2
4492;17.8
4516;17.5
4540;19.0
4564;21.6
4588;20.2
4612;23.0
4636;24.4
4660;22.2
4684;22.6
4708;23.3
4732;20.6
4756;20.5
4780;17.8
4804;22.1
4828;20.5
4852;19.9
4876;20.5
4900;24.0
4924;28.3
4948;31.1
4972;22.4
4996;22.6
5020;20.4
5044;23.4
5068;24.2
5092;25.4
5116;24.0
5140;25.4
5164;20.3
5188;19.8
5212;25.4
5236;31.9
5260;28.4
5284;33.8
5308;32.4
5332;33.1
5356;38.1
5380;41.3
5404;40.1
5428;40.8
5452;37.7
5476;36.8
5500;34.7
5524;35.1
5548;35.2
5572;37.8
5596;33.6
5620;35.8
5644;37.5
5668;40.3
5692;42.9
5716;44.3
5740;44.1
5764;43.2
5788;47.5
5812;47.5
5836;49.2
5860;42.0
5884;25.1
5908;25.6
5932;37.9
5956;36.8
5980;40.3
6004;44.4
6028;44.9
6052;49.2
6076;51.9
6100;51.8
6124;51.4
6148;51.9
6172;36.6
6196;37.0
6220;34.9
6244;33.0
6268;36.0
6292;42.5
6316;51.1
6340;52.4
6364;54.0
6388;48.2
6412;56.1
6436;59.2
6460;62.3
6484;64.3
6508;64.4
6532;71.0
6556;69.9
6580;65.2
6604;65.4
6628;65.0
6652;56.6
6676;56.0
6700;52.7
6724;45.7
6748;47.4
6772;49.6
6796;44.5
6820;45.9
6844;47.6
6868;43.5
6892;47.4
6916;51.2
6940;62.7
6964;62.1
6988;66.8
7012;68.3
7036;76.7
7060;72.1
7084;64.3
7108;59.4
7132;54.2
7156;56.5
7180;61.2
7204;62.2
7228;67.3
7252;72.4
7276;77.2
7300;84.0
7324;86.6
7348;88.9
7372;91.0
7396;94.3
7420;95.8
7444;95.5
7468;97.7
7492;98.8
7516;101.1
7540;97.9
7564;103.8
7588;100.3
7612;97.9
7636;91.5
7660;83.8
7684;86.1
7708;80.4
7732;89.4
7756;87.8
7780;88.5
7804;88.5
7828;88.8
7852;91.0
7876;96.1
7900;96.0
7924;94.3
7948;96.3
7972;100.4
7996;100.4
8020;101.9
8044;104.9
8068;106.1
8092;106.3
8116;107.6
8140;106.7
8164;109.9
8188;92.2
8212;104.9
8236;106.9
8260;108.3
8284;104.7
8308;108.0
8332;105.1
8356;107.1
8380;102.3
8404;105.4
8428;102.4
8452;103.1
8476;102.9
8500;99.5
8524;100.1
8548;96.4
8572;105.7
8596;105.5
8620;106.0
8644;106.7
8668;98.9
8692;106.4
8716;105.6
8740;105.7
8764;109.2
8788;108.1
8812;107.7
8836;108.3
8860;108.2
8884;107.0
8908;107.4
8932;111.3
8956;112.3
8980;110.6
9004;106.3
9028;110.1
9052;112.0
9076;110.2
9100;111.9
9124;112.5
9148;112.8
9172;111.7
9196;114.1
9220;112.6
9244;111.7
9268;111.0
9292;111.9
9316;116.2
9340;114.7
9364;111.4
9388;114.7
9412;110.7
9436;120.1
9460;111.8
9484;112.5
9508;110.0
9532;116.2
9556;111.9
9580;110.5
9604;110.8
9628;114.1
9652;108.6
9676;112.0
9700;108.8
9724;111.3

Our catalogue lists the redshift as 0.00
